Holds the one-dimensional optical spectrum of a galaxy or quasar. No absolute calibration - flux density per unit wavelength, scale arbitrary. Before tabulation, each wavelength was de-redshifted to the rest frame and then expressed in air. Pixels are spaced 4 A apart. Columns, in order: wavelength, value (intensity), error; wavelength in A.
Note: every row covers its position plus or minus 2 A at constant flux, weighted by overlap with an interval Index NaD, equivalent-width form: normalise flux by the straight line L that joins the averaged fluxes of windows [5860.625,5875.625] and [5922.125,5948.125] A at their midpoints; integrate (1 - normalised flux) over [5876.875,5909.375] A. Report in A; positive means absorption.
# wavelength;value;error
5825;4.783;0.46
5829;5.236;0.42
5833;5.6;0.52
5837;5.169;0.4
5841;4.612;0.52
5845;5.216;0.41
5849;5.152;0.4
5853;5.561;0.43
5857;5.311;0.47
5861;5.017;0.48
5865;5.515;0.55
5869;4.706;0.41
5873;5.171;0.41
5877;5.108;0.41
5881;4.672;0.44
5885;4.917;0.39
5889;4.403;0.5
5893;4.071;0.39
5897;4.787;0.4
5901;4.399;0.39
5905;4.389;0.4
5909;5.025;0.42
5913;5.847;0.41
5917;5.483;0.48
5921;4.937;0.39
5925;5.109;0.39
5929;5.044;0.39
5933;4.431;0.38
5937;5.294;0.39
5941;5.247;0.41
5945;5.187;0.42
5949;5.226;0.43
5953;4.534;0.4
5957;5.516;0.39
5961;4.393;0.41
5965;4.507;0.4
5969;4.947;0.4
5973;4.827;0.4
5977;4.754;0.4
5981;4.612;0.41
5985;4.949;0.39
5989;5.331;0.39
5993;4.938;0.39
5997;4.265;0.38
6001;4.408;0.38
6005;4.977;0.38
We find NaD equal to 3.2 A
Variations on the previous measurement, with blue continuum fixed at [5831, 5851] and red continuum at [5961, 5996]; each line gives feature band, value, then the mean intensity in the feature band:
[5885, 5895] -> 1.3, 4.37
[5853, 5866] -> -0.5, 5.31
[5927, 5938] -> 0.1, 4.89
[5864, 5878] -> -0.1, 5.1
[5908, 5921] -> -1.1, 5.41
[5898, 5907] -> 1.0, 4.44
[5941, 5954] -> -0.4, 5.06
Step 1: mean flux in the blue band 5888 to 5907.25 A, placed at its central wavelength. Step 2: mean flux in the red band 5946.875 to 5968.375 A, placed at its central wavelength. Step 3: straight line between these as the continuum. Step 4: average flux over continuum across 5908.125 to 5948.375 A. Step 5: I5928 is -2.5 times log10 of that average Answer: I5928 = -0.12 mag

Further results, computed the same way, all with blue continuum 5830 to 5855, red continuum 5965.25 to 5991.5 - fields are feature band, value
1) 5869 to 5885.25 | 0.04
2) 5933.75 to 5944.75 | -0.04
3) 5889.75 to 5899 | 0.15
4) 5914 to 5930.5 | -0.04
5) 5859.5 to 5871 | 0.02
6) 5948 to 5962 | 0.00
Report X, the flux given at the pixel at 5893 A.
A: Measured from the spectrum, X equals 4.071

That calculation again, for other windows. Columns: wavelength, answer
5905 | 4.389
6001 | 4.408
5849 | 5.152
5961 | 4.393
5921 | 4.937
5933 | 4.431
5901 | 4.399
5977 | 4.754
